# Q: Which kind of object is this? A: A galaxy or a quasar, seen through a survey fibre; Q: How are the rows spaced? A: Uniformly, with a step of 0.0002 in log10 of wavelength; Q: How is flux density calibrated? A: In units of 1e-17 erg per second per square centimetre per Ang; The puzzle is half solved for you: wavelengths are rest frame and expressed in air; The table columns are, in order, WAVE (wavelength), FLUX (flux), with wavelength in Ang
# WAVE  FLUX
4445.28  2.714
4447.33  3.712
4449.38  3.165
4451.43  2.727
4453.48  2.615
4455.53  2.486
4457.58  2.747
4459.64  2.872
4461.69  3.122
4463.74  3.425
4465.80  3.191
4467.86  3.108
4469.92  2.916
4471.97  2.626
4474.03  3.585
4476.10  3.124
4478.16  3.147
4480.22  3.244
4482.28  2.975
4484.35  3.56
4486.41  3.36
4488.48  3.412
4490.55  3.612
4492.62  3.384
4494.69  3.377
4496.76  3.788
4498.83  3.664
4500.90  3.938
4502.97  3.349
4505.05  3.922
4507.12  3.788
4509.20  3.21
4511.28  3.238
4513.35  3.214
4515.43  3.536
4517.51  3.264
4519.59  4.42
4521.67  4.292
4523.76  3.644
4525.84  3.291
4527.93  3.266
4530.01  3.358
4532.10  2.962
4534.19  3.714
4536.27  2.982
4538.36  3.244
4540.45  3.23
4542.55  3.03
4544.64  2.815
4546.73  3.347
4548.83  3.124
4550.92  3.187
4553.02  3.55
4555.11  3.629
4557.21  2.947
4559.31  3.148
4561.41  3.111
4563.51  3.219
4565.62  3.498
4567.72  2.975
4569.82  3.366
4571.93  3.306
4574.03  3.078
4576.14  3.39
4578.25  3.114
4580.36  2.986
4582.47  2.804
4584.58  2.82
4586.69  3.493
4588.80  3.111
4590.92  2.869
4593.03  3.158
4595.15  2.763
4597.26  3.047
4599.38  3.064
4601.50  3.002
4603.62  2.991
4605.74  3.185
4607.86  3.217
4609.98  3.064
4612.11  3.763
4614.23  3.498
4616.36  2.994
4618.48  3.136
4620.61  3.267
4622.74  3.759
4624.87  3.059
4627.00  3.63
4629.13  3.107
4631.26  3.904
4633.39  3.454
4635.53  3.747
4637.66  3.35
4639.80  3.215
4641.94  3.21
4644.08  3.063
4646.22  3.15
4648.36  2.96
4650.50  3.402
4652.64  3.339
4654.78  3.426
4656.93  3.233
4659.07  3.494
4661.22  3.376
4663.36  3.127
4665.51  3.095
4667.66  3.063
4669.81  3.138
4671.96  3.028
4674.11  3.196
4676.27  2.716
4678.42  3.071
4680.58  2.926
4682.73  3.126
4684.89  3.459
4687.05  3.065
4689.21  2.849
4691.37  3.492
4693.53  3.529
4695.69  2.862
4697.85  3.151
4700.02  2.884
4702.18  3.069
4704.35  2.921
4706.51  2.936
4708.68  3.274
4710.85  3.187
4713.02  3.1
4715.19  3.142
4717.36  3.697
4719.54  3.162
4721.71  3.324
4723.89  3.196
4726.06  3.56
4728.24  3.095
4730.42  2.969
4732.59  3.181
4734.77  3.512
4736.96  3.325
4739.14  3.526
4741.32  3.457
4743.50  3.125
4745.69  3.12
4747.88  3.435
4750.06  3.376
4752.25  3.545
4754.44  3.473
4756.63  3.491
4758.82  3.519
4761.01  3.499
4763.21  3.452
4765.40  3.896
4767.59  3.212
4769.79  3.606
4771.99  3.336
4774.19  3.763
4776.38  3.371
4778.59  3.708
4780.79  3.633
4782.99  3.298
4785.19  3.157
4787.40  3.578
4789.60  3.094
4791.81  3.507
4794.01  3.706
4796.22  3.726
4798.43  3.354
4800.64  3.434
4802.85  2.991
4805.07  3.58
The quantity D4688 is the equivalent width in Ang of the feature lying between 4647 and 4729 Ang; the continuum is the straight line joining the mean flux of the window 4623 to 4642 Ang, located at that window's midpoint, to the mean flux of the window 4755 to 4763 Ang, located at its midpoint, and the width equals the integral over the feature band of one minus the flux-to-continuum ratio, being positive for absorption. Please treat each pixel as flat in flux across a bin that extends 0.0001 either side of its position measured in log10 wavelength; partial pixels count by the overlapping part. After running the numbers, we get 6.7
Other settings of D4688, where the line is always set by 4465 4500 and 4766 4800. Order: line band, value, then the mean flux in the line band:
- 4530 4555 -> 0.9 Ang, 3.22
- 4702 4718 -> 1.3 Ang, 3.16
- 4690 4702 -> 0.9 Ang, 3.17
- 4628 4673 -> 1.6 Ang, 3.28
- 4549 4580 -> 1.0 Ang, 3.24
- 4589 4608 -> 1.9 Ang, 3.03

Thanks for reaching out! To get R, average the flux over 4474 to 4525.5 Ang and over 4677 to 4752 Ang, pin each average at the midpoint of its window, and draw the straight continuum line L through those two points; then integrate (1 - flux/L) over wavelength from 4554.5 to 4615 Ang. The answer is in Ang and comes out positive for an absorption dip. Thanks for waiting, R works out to 4.3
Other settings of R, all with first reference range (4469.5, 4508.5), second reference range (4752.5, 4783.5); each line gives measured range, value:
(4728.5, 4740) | 0.74 Ang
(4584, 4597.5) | 1.61 Ang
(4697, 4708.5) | 1.60 Ang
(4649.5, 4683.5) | 3.05 Ang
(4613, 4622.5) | 0.51 Ang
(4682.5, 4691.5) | 0.82 Ang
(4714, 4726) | 0.62 Ang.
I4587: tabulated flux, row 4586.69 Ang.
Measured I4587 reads 3.493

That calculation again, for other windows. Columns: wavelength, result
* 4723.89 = 3.196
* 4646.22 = 3.15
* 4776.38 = 3.371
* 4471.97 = 2.626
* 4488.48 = 3.412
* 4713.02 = 3.1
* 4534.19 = 3.714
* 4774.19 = 3.763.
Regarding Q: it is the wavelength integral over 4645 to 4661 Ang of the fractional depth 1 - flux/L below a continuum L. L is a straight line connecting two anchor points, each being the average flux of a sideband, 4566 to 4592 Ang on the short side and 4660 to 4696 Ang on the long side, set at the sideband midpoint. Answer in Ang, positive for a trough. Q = -0.8 Ang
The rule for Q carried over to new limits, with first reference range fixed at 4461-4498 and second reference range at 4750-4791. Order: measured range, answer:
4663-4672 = 0.82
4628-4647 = 0.15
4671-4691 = 2.06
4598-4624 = 0.98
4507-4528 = -1.65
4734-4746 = 0.35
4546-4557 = -0.03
